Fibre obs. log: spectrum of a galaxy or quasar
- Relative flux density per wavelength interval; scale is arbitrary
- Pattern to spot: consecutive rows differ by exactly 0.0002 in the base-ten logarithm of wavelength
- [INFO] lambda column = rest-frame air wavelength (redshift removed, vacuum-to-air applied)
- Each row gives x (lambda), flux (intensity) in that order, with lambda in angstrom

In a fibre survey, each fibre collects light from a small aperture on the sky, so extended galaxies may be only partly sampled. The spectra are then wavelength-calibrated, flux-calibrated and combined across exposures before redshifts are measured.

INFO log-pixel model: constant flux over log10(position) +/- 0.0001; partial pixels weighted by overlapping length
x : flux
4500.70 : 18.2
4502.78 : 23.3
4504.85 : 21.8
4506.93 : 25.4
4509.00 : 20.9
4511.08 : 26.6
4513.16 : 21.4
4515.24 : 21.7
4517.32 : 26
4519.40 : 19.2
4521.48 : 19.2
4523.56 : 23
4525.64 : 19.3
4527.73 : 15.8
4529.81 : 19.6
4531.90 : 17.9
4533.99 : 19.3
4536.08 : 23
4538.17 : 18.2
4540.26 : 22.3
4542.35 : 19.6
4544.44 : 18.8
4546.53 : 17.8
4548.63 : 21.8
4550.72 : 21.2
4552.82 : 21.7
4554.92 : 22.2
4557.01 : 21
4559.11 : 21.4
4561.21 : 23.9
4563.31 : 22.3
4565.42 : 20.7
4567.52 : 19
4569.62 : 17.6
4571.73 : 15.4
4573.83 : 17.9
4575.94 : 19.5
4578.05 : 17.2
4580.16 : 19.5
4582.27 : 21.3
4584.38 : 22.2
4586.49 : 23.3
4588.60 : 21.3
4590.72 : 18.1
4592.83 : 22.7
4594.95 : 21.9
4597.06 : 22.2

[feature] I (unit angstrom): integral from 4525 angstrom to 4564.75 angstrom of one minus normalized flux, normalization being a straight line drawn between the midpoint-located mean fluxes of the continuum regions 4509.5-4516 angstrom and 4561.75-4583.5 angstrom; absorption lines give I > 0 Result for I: 1.0 angstrom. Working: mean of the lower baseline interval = 23.1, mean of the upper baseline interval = 19.2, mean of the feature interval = 20.4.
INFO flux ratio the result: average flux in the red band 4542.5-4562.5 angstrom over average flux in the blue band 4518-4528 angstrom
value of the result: 1.1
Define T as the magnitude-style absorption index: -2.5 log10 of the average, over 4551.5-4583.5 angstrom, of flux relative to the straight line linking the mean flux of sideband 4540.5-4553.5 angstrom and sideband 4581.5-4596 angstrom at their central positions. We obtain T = 0.04 mag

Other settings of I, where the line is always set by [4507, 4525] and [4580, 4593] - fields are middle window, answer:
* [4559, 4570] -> 0.3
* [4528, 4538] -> 1.2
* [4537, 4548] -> 1.2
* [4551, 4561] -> 0.0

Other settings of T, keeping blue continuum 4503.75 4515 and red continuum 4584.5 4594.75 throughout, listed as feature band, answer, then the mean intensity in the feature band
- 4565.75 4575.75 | 0.217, 17.9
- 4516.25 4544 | 0.128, 20.2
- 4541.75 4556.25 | 0.092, 20.5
